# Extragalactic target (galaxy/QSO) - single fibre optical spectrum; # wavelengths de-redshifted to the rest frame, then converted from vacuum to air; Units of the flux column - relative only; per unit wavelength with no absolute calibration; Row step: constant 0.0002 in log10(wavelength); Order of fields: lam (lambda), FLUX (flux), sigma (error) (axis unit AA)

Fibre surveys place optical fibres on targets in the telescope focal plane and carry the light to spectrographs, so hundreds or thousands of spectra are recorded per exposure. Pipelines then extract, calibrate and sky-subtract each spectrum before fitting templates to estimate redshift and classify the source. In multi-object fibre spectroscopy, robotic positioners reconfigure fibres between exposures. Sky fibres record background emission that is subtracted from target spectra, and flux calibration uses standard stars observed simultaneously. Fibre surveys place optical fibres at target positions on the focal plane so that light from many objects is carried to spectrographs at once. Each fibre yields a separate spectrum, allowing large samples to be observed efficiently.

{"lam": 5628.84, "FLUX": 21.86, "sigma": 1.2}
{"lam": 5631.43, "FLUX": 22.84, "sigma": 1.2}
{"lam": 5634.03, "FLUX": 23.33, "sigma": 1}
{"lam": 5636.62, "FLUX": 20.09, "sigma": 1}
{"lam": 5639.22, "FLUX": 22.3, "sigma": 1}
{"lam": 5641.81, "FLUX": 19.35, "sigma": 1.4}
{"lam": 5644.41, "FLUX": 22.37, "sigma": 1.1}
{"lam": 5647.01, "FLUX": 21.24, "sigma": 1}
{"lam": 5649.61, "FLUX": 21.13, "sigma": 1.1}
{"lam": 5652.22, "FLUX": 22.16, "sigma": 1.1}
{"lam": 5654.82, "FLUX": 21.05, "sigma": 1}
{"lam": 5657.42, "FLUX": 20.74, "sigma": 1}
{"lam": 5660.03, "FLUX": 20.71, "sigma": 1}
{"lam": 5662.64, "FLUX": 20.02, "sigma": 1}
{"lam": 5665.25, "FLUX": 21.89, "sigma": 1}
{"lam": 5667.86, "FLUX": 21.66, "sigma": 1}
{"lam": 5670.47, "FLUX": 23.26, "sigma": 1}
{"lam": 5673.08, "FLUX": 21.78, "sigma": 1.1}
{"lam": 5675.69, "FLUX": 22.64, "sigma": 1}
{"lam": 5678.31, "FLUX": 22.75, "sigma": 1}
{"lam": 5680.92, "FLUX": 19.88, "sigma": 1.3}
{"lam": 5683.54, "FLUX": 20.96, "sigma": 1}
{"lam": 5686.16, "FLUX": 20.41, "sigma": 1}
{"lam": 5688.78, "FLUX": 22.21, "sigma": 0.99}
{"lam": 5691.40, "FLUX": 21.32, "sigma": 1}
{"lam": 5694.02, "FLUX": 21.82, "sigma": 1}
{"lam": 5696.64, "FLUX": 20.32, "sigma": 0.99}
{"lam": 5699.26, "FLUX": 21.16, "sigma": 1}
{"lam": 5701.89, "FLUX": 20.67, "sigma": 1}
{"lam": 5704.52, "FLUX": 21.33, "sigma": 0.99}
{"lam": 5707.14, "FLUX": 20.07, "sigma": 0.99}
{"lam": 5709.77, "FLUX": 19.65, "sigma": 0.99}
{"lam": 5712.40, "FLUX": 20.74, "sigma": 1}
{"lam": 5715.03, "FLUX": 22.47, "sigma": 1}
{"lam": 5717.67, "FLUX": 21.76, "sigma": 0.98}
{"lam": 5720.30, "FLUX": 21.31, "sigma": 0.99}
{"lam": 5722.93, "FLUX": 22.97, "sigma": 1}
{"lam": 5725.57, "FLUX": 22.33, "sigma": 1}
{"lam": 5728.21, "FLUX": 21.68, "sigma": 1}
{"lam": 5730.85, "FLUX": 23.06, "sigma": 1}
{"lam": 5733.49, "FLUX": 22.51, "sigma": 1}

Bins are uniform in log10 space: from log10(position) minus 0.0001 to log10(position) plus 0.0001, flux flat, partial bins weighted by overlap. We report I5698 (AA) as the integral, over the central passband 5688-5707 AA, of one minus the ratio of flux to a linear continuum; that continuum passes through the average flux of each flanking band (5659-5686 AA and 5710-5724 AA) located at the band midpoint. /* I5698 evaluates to 0.4 AA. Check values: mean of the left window 21.5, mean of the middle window 21.2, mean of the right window 21.7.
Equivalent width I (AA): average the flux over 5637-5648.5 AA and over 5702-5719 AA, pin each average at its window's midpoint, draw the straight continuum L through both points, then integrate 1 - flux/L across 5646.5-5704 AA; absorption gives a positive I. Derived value -0.68 AA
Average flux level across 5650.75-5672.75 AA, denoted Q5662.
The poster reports 21.4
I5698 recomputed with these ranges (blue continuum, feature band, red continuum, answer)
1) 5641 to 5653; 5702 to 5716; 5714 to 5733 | 0.8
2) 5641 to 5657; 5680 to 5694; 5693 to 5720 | 0.0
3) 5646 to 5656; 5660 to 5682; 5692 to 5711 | -0.6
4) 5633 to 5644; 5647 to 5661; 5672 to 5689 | 0.1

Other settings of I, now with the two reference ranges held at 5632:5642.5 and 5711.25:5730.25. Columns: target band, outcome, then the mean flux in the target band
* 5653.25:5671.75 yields 0.2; 21.3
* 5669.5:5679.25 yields -0.4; 22.6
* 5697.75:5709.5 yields 0.6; 20.7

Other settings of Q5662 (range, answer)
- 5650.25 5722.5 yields 21.3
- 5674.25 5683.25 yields 21.7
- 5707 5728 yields 21.5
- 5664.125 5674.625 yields 22.2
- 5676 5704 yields 21.2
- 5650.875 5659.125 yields 21.3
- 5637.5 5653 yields 21.4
